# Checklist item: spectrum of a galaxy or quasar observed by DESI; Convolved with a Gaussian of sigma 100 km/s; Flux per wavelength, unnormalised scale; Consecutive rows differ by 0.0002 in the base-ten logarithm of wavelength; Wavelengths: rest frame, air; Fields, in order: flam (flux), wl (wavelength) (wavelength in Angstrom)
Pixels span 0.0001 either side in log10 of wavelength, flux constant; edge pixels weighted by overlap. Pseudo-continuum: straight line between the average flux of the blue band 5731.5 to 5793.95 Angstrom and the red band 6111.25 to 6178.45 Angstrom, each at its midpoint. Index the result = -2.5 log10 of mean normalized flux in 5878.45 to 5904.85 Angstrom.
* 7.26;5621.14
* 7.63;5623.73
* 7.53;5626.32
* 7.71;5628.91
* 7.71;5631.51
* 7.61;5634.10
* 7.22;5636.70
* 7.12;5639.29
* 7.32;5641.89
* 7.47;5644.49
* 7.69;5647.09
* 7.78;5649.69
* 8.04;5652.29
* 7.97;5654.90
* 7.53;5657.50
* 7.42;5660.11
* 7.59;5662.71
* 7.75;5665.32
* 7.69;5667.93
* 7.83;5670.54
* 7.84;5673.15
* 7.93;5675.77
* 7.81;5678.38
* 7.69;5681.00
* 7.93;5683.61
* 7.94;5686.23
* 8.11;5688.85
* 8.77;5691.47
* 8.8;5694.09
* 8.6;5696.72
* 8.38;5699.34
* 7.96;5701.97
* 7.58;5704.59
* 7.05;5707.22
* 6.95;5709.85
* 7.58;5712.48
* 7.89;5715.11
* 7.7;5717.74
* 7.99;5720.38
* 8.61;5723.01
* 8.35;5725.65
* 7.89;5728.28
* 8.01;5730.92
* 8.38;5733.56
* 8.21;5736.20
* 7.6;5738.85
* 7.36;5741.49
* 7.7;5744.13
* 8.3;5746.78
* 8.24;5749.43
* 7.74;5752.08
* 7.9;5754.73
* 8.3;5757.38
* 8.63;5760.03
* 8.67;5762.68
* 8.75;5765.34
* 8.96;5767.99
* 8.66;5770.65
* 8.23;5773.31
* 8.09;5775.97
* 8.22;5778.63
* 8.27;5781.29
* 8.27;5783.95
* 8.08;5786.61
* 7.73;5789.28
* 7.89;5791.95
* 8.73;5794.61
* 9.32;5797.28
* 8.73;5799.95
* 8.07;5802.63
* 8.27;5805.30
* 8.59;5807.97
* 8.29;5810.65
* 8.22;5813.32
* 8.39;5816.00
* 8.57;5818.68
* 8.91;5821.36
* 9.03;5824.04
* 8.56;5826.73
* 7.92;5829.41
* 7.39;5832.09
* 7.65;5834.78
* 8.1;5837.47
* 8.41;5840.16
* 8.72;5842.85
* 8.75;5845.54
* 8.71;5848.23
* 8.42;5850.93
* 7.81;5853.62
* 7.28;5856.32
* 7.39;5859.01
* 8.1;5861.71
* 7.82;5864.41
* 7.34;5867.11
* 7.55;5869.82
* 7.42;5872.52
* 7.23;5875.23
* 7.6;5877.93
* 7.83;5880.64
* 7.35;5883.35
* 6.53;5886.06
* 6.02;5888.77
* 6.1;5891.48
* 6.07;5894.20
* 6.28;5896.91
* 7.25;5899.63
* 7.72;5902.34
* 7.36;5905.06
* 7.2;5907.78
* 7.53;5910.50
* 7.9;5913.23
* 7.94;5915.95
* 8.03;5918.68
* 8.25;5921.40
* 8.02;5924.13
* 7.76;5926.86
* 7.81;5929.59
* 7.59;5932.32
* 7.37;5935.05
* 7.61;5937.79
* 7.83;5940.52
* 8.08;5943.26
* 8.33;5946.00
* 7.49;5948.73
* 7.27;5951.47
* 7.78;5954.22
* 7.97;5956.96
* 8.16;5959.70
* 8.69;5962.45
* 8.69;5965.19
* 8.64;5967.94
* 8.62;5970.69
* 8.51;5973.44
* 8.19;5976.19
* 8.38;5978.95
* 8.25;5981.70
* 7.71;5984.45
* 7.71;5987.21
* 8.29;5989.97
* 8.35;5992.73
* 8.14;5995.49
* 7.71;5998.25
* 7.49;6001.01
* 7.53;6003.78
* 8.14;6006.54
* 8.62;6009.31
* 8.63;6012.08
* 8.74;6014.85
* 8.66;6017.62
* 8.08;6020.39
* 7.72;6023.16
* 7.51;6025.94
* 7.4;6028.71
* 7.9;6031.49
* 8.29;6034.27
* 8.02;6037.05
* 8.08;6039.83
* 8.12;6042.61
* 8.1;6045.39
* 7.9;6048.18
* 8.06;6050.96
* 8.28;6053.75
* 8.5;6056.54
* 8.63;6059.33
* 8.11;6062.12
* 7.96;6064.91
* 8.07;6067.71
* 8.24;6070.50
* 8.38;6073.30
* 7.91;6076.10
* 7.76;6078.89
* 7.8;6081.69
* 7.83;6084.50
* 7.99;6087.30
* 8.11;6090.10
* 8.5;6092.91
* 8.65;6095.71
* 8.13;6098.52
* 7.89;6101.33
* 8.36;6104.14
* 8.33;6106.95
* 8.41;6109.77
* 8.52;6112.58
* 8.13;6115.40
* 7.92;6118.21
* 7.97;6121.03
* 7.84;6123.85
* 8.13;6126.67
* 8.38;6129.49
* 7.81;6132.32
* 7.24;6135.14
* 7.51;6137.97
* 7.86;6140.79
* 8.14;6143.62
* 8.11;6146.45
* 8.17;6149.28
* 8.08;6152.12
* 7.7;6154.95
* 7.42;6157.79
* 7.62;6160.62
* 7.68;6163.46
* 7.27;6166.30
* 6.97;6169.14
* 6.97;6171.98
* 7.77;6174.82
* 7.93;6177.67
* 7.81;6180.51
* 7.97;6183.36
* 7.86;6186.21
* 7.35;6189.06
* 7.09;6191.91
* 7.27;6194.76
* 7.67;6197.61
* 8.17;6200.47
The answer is 0.18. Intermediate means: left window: 8.19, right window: 7.79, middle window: 6.84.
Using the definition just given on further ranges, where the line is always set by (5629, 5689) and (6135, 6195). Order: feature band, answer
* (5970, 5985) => -0.09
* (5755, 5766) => -0.11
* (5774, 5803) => -0.09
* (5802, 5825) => -0.11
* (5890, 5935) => 0.03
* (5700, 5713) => 0.03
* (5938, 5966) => -0.05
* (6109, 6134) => -0.06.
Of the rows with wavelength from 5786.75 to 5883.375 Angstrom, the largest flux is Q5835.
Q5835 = 9.32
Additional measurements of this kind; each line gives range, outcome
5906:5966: 8.69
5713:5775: 8.96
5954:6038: 8.74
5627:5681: 8.04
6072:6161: 8.65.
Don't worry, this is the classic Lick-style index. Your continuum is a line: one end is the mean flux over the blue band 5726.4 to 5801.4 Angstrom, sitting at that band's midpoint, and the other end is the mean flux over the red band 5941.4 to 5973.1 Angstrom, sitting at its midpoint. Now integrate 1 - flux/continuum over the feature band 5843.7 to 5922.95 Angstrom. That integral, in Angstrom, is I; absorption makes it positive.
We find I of 6.9 Angstrom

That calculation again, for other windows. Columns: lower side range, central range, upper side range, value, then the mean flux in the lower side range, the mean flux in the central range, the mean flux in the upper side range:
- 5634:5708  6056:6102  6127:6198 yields -2.7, 7.82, 8.14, 7.67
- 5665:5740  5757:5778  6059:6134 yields -1.4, 7.96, 8.54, 8.13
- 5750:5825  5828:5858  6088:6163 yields 0.9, 8.41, 8.1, 8.03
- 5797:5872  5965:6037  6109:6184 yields -1.3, 8.2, 8.14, 7.82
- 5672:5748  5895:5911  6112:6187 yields 1.5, 7.96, 7.17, 7.8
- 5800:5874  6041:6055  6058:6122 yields 0.1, 8.14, 8.09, 8.16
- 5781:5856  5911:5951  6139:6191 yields 1.4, 8.34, 7.84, 7.7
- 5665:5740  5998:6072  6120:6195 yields -3.1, 7.96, 8.1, 7.71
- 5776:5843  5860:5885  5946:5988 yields 2.1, 8.32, 7.57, 8.15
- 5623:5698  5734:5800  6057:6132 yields -3.1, 7.8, 8.26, 8.15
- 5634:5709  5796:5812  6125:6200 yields -1.6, 7.81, 8.54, 7.69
